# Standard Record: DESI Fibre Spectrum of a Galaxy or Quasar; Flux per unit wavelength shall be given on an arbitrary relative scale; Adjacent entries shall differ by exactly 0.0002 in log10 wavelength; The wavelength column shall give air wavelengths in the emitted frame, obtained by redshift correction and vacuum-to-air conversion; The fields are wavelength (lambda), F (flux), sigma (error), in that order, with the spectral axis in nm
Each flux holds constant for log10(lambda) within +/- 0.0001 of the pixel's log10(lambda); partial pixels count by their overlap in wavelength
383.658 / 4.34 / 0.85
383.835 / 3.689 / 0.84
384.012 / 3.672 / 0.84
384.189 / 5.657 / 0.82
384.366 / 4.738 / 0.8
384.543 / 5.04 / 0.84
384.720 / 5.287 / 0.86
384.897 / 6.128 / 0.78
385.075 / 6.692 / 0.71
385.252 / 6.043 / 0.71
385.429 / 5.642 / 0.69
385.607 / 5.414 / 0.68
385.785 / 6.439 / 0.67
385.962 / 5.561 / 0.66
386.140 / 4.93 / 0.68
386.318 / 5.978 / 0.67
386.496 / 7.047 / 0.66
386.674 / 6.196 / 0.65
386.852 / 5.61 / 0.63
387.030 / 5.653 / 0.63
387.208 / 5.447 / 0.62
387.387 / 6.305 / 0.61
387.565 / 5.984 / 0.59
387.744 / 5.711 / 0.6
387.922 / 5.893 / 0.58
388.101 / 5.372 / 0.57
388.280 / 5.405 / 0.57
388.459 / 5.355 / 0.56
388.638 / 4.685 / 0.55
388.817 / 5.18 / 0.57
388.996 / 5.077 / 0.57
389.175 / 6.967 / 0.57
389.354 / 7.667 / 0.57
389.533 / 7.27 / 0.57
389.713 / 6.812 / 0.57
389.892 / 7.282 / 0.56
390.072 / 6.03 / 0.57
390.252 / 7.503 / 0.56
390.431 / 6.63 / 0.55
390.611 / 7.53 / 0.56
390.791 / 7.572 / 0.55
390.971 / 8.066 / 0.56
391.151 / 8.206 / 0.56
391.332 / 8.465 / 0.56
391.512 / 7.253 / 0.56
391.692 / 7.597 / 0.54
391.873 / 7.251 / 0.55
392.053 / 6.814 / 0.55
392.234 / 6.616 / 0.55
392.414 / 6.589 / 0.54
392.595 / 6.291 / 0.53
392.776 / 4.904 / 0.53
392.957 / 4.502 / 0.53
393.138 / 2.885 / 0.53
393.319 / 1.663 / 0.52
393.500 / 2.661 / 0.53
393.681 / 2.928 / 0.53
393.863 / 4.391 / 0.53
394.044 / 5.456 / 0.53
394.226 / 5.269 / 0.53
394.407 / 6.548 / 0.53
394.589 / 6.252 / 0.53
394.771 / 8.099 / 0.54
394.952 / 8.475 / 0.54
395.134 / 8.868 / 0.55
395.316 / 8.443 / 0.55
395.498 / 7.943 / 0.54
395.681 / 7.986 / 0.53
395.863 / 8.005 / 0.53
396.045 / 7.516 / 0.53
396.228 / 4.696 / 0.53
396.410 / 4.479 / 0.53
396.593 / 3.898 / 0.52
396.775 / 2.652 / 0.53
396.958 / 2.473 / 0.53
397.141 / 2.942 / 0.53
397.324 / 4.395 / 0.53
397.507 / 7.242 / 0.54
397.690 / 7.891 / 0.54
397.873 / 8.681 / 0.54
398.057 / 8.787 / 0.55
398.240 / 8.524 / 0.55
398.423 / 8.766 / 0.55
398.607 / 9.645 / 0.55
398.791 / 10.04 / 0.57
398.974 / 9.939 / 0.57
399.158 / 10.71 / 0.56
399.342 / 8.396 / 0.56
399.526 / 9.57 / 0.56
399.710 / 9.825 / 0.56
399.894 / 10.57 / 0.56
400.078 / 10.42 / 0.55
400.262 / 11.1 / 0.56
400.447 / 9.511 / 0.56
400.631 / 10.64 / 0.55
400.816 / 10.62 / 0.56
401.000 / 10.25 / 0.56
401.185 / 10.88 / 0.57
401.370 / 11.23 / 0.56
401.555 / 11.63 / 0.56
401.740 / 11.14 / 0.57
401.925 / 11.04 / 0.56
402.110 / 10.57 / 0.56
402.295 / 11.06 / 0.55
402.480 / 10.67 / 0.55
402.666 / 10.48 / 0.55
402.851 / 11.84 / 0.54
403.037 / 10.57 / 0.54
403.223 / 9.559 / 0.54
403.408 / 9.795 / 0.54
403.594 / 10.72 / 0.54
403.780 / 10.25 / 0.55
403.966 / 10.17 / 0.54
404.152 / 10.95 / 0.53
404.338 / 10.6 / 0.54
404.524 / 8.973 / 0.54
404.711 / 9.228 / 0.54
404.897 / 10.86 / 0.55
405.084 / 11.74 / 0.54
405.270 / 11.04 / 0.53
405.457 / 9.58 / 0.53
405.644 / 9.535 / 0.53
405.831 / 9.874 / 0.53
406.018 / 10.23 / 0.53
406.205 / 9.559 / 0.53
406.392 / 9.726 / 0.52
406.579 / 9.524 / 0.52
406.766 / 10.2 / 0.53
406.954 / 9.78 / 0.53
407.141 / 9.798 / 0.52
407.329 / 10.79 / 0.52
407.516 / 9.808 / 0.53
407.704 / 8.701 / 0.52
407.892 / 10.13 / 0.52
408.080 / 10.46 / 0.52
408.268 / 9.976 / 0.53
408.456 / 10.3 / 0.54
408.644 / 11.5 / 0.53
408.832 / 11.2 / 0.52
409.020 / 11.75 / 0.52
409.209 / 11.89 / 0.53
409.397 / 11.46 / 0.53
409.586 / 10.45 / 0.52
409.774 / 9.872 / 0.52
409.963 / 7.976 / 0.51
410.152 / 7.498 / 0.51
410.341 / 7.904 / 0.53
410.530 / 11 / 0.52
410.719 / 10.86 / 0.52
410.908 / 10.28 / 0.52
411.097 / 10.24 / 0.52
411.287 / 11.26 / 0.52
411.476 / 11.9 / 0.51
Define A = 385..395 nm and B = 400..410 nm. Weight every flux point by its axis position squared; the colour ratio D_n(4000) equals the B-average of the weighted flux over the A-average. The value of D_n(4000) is 1.85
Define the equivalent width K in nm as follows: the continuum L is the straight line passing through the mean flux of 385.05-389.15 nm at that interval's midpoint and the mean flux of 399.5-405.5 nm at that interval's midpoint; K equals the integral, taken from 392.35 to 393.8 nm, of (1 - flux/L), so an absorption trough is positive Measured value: 0.68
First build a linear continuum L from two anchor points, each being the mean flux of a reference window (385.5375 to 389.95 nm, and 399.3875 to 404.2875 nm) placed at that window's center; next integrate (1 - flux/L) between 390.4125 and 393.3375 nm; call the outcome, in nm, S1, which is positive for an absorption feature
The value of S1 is 0.30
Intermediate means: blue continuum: 5.96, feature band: 6.51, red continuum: 10.6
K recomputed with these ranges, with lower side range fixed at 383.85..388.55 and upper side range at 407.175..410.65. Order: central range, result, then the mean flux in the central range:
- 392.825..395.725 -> 0.62 nm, 5.73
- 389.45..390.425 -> -0.09 nm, 6.95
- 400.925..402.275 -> -0.35 nm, 11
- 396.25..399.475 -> 0.40 nm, 7.01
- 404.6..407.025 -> -0.14 nm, 10.1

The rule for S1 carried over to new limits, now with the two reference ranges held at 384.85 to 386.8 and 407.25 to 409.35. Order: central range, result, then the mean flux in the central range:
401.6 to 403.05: -0.24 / 11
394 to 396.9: 0.53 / 6.51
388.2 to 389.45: 0.16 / 5.78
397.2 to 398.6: 0.12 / 7.76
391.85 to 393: 0.19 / 6.14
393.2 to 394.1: 0.51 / 3.33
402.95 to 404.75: -0.08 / 10.1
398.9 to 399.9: -0.11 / 9.77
